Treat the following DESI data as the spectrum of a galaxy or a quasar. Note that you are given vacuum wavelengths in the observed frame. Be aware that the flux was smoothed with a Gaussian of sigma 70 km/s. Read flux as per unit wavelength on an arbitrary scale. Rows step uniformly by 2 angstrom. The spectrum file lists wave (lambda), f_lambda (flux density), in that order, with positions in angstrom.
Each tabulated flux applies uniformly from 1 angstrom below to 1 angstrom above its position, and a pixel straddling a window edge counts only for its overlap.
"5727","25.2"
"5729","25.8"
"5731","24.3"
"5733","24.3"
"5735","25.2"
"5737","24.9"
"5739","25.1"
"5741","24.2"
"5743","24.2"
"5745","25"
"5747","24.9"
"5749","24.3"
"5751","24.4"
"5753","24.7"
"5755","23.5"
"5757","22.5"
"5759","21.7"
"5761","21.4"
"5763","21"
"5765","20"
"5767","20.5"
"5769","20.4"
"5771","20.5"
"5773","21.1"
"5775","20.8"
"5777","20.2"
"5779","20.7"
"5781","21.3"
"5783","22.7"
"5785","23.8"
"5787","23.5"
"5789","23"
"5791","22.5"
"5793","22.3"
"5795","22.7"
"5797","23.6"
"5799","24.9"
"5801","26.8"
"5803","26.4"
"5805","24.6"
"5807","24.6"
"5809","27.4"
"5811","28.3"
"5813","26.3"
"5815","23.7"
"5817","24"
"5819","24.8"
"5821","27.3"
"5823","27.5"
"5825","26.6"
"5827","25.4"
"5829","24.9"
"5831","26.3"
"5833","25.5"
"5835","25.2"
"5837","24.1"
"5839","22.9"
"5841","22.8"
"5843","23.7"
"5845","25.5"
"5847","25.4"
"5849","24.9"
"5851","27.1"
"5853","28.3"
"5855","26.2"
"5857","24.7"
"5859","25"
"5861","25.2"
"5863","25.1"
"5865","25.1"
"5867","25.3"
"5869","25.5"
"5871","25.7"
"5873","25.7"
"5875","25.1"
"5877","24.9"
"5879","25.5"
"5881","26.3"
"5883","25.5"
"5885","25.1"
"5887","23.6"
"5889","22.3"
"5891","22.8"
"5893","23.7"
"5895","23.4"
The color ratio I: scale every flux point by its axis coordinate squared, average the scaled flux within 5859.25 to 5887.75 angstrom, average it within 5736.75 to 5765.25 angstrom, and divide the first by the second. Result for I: 1.12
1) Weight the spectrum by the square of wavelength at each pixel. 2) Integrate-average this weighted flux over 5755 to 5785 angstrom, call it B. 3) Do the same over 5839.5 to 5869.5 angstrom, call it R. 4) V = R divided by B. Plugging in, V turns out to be 1.23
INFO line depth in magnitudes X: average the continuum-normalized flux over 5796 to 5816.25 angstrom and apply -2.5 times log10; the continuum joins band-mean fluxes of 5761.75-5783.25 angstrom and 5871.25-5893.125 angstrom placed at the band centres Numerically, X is -0.168 mag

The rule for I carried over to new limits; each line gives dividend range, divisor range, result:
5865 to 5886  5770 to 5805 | 1.15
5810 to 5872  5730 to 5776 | 1.14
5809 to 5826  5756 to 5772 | 1.27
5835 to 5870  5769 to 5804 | 1.13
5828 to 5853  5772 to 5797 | 1.15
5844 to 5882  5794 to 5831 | 1.02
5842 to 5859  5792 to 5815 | 1.04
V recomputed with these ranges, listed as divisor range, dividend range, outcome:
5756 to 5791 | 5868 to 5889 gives 1.21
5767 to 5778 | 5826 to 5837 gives 1.26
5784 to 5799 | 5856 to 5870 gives 1.11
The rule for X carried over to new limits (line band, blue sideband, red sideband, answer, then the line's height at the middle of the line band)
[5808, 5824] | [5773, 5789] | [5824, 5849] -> -0.10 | 23.8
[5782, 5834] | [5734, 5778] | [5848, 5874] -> -0.03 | 24.2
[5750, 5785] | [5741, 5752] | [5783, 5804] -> 0.12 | 24.2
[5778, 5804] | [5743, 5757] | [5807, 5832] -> 0.09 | 25.3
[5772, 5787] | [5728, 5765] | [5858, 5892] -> 0.12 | 24.1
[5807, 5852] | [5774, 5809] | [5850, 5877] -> -0.04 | 24.6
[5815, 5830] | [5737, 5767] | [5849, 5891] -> -0.05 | 24.5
